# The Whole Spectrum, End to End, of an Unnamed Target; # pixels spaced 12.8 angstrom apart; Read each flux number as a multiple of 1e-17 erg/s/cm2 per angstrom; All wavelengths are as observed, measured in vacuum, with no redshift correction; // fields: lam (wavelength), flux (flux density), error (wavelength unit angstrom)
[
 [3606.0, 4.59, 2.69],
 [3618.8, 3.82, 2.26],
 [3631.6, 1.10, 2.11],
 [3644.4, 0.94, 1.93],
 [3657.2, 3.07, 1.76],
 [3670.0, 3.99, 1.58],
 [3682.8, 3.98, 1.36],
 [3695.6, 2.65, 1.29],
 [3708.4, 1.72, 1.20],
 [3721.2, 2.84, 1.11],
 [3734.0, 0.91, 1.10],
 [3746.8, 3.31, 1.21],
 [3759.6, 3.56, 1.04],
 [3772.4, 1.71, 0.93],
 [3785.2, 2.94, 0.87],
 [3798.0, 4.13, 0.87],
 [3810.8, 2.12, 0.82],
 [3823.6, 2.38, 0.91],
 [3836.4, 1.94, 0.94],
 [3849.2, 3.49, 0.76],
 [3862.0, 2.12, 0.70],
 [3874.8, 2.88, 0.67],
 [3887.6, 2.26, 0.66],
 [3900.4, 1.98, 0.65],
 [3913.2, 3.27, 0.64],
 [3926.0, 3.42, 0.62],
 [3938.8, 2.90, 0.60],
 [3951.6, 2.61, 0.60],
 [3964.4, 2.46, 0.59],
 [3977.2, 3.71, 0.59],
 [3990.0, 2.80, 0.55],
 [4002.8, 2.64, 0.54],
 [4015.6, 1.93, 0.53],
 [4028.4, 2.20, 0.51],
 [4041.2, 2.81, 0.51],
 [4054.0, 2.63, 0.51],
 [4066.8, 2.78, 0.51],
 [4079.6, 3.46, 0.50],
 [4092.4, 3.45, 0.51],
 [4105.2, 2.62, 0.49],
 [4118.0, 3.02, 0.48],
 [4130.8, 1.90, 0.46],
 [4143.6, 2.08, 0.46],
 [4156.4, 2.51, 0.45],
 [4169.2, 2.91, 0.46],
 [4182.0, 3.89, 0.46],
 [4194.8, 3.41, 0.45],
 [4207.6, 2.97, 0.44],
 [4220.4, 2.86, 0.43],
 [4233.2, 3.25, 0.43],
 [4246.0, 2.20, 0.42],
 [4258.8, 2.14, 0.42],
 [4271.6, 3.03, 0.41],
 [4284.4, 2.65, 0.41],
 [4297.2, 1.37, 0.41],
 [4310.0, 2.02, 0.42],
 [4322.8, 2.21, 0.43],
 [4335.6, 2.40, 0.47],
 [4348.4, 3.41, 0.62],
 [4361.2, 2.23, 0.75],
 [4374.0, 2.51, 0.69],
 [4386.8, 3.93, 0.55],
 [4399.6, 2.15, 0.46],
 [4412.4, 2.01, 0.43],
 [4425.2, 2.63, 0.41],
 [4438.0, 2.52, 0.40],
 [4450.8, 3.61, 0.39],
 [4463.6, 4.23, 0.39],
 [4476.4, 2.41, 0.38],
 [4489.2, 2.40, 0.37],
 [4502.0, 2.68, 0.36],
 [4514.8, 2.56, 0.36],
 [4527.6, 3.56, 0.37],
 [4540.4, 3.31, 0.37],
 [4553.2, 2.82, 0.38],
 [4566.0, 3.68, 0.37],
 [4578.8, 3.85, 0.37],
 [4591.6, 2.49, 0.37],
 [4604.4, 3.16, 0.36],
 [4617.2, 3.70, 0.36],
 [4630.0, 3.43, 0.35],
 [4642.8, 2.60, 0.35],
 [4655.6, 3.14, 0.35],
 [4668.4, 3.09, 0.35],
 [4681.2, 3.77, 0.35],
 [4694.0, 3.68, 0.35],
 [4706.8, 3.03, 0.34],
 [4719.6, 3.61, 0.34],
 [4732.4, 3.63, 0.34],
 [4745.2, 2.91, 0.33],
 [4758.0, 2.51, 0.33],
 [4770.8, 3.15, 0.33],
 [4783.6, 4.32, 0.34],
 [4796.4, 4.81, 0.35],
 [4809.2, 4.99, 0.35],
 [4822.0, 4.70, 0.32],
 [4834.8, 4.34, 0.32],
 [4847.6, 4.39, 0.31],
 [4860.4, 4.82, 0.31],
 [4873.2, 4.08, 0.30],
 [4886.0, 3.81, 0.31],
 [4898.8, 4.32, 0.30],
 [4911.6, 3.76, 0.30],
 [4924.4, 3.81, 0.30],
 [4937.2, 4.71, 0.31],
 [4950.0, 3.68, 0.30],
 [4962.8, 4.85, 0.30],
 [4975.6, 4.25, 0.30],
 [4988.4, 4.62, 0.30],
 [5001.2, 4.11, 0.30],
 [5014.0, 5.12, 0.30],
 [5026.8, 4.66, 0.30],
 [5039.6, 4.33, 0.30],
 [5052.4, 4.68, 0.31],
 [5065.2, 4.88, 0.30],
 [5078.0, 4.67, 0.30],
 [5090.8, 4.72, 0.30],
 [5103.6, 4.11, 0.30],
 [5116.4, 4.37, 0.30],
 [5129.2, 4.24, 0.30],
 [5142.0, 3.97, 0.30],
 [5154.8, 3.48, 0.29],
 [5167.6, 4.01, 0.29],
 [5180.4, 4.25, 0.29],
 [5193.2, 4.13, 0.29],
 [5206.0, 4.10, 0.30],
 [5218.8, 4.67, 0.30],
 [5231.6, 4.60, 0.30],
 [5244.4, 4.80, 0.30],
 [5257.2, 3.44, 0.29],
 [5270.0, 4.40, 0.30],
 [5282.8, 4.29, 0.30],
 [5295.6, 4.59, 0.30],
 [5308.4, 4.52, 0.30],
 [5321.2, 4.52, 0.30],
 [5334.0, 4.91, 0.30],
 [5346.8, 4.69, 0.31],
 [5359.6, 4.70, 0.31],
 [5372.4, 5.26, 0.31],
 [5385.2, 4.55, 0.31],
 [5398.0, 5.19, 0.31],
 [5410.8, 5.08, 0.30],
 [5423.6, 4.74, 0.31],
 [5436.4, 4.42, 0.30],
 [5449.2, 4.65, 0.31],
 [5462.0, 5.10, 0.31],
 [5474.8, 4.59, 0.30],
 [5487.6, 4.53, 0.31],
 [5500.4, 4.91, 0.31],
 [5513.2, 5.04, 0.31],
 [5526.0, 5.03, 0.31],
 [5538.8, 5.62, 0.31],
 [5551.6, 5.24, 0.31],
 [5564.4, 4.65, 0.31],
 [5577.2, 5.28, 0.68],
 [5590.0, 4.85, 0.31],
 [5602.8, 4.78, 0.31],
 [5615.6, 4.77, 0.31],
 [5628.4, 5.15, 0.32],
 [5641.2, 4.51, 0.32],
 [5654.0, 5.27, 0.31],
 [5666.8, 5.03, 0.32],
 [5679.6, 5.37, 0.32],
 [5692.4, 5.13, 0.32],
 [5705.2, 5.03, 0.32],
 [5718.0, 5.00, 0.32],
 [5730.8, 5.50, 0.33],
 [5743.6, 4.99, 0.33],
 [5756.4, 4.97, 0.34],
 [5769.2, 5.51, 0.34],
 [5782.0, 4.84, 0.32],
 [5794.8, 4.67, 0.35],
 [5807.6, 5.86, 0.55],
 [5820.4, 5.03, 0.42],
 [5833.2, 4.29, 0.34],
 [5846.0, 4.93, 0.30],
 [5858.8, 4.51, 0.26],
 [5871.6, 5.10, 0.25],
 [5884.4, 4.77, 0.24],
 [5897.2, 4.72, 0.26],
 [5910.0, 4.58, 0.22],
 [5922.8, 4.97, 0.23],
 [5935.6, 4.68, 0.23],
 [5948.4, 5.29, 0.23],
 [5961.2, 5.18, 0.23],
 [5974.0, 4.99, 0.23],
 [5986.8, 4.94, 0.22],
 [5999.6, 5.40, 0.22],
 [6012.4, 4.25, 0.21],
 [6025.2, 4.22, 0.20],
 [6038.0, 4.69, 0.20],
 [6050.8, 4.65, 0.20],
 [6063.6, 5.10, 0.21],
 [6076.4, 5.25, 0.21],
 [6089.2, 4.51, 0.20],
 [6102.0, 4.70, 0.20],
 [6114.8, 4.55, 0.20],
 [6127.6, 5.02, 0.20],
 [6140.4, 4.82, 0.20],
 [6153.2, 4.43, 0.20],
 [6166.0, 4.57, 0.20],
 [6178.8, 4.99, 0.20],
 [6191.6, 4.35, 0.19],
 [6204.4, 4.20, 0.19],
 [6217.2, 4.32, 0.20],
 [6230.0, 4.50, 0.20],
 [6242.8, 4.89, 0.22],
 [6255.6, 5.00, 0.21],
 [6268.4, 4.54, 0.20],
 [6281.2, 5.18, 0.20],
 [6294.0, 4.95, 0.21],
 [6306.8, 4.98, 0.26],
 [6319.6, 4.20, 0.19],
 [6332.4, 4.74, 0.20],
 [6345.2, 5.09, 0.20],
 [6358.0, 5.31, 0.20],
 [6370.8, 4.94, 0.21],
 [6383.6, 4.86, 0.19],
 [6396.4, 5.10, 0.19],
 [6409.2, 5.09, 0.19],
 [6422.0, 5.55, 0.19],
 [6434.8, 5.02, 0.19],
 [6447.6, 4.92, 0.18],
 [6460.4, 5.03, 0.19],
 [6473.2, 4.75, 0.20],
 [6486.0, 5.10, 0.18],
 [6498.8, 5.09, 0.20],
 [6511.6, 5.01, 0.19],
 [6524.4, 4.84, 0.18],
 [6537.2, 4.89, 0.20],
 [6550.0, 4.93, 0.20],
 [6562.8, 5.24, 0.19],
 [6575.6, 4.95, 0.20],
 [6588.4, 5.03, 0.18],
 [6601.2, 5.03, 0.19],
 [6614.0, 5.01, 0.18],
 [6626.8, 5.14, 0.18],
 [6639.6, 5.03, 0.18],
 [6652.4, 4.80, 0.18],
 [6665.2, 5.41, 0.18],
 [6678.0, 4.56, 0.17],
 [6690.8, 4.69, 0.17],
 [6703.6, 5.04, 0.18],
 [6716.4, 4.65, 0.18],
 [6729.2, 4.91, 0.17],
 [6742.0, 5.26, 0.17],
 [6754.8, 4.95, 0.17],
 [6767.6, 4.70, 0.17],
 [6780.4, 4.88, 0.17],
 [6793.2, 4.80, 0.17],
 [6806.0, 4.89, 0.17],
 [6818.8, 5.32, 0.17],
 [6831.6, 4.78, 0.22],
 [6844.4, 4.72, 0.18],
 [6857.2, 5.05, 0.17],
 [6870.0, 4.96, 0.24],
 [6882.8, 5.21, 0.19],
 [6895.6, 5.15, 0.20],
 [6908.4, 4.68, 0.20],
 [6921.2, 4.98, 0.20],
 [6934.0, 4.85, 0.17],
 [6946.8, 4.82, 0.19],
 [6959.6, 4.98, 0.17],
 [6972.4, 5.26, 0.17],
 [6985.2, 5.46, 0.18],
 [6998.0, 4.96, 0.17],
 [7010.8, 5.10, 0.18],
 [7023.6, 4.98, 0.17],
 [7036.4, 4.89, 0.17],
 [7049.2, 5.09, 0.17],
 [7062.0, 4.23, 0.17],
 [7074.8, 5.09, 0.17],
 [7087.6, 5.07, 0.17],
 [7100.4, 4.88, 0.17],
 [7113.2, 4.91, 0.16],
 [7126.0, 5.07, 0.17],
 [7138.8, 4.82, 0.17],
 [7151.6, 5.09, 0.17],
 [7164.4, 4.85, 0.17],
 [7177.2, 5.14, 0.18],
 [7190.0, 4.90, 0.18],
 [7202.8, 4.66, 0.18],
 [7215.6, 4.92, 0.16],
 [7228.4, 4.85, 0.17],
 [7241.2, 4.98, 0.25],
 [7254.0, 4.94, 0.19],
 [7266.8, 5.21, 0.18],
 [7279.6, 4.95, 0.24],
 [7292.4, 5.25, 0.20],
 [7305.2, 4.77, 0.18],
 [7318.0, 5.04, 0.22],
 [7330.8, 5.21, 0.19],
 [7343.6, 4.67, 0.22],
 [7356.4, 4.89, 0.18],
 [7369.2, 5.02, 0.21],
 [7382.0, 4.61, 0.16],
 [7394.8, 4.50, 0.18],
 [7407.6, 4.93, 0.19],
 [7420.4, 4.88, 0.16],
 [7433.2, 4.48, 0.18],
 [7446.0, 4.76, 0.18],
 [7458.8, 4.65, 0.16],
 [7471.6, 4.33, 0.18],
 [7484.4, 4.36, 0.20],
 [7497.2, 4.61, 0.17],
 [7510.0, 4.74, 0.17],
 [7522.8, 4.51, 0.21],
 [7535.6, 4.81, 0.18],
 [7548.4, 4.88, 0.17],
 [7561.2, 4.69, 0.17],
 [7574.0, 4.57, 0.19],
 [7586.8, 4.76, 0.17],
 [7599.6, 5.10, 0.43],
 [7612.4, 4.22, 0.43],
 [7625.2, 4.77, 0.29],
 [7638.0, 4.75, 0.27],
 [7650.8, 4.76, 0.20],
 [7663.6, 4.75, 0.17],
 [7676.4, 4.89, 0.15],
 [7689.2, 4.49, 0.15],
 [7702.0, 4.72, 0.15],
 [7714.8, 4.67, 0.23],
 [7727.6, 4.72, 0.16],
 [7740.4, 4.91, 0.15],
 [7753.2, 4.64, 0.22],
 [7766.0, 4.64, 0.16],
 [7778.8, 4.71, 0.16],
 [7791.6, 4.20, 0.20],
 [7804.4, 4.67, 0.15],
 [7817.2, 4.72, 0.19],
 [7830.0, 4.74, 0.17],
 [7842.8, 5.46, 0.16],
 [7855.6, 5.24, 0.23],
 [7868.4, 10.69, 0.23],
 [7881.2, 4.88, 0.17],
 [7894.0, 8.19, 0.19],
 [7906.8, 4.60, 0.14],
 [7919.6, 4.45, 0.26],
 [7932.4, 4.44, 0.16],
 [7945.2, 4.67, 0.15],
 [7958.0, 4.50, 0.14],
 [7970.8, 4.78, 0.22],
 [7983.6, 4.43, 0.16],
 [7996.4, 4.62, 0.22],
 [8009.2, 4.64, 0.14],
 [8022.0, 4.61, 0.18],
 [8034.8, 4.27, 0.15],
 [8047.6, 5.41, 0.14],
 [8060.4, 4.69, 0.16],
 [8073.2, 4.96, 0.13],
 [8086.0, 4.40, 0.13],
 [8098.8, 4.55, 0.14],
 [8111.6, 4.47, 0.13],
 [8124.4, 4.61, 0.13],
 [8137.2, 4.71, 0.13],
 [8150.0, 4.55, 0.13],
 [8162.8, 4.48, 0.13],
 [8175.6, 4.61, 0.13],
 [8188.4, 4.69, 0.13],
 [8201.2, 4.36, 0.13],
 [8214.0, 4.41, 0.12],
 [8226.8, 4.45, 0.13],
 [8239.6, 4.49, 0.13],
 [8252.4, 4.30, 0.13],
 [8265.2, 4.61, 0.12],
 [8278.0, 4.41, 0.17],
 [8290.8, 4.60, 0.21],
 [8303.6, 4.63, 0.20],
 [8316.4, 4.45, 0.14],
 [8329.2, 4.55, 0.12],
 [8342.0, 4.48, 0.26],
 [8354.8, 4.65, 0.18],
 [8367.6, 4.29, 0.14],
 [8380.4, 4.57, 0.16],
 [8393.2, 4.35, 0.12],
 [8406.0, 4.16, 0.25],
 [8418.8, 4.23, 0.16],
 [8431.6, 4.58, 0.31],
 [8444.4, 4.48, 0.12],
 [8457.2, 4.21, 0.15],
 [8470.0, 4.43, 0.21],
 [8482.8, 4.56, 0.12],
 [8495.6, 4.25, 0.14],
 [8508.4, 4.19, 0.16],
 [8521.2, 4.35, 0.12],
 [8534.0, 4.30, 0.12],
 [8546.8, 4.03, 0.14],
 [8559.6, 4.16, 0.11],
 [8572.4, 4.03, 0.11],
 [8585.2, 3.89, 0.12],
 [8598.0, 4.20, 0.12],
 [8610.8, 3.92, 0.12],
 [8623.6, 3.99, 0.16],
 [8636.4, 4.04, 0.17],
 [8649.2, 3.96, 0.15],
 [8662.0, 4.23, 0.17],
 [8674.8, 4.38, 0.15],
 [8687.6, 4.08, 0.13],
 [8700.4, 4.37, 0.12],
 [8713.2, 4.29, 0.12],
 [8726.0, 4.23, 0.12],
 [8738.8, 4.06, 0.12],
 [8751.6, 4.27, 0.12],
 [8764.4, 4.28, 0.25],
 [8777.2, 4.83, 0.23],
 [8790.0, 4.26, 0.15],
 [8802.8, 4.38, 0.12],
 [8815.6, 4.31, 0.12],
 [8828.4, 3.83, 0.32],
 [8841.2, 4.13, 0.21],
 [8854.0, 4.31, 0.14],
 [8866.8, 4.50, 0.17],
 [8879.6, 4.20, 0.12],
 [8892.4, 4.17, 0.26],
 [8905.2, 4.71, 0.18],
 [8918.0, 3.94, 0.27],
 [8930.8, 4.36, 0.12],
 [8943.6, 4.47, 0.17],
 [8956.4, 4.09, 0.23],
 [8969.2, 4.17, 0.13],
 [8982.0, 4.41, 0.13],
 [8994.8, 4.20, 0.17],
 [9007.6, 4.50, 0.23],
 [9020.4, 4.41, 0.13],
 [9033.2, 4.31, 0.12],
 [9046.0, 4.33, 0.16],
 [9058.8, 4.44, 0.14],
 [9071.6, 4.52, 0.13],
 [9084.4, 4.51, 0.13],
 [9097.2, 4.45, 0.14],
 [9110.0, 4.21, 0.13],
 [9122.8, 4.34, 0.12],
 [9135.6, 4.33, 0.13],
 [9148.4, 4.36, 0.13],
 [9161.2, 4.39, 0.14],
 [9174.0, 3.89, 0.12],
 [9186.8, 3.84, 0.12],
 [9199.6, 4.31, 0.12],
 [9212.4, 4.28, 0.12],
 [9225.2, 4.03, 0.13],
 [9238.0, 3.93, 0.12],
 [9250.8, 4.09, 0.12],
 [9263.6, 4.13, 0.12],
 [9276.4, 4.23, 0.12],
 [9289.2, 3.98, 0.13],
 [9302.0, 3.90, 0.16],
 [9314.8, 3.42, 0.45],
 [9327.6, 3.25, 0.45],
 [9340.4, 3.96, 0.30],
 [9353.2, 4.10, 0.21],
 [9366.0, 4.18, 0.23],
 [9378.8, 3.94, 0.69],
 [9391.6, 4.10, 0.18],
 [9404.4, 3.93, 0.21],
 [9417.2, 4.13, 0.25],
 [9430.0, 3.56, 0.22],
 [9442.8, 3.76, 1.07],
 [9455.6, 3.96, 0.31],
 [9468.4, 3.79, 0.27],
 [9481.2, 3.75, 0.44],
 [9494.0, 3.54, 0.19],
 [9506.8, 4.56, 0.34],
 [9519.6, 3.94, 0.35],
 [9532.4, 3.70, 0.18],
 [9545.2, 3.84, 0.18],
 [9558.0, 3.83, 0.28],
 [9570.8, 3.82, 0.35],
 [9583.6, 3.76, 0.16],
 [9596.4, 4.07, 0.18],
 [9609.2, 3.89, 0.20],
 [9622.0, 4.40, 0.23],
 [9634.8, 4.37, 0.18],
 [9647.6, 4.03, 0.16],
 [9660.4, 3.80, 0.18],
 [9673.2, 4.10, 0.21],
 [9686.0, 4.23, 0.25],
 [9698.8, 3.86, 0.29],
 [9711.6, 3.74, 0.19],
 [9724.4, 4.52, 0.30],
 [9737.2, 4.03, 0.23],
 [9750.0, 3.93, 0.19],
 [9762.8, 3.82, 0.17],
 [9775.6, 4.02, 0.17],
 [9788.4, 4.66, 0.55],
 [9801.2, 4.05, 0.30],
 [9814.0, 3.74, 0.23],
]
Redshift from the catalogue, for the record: 0.198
